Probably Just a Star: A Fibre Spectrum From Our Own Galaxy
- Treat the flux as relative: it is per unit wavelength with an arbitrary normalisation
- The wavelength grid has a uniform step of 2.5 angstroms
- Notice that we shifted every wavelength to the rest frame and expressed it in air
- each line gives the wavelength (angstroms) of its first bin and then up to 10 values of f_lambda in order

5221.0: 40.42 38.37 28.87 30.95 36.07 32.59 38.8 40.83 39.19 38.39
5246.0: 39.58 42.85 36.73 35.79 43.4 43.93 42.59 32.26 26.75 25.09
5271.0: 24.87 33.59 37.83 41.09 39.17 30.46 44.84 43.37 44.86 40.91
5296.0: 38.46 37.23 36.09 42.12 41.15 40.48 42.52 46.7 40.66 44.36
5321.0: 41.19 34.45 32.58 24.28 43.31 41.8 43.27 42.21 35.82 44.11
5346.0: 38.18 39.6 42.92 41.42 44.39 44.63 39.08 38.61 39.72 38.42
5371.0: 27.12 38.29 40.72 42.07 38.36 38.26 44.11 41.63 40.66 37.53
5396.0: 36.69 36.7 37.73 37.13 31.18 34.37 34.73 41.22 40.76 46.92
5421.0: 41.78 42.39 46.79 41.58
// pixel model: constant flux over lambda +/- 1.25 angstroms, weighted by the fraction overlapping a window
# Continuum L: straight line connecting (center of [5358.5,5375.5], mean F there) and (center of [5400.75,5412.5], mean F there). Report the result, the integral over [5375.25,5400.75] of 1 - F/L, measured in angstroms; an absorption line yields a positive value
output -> -2.4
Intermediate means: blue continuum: 37.6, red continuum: 34.9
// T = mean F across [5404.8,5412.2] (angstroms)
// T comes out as 33.4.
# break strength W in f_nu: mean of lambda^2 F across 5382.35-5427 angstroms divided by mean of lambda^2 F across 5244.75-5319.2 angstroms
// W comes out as 1.1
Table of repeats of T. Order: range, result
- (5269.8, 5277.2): 32.1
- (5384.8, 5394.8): 40.9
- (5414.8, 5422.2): 43.2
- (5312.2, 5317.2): 43.7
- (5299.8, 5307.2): 39.8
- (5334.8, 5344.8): 41.3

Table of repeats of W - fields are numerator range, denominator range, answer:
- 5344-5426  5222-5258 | 1.11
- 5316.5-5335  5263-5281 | 1.19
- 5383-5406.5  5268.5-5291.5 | 1.09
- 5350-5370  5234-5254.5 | 1.10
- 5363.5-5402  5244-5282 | 1.11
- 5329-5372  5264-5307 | 1.11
